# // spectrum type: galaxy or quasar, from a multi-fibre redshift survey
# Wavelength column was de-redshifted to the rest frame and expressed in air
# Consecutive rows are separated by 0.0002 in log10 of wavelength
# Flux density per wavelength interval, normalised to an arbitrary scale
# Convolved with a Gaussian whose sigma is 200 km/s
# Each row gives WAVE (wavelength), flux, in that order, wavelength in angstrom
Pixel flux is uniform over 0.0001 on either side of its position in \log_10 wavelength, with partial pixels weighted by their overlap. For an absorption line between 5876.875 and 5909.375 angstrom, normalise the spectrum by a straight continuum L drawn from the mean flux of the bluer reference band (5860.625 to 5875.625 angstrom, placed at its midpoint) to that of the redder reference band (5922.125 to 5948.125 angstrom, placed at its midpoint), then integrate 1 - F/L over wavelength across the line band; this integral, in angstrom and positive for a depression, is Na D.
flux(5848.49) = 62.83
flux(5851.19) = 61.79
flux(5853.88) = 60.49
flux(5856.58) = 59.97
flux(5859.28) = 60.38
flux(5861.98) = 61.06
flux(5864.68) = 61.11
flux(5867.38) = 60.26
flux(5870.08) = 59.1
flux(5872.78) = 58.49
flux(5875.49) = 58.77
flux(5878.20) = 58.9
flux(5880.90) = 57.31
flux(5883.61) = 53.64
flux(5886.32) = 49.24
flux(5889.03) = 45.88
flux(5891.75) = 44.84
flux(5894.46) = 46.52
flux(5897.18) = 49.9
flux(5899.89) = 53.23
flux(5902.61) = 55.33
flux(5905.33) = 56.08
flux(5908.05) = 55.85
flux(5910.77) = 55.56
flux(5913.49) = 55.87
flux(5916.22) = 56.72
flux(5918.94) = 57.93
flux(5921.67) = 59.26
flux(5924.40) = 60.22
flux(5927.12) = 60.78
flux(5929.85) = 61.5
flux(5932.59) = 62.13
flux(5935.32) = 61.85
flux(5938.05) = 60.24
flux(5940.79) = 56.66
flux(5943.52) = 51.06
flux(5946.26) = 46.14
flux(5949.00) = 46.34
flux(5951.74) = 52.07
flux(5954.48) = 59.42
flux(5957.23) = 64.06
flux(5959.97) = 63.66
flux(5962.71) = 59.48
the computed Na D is 3.8 angstrom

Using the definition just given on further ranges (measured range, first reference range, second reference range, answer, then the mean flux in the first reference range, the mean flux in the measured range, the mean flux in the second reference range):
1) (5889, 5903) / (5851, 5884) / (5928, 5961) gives 2.2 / 59.4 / 49.2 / 57.1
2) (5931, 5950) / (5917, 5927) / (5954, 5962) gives 1.8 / 59.2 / 55.1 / 62.5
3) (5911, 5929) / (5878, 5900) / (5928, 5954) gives -1.6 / 50.5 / 58.4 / 55.6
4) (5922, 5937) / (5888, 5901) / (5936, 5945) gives -1.9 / 48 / 61.2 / 56.3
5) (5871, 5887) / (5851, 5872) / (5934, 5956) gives 0.7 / 60.4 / 56.4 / 54.3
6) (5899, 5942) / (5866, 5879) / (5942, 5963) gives -1.1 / 59.1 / 58.1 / 55.1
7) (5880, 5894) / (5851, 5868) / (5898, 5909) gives 1.8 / 60.7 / 49.7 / 54.9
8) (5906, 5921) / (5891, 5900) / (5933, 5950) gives -1.7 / 48.3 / 56.5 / 54.4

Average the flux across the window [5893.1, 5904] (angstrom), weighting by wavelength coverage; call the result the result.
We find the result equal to 51.3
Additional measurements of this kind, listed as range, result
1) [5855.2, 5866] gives 60.6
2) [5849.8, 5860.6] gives 60.6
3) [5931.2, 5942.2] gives 60.2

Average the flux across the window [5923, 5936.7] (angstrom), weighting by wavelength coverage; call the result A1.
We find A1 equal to 61.3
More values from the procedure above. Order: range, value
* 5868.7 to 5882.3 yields 58.5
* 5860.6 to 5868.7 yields 60.8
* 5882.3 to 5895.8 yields 48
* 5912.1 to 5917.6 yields 56.3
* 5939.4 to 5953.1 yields 50.5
